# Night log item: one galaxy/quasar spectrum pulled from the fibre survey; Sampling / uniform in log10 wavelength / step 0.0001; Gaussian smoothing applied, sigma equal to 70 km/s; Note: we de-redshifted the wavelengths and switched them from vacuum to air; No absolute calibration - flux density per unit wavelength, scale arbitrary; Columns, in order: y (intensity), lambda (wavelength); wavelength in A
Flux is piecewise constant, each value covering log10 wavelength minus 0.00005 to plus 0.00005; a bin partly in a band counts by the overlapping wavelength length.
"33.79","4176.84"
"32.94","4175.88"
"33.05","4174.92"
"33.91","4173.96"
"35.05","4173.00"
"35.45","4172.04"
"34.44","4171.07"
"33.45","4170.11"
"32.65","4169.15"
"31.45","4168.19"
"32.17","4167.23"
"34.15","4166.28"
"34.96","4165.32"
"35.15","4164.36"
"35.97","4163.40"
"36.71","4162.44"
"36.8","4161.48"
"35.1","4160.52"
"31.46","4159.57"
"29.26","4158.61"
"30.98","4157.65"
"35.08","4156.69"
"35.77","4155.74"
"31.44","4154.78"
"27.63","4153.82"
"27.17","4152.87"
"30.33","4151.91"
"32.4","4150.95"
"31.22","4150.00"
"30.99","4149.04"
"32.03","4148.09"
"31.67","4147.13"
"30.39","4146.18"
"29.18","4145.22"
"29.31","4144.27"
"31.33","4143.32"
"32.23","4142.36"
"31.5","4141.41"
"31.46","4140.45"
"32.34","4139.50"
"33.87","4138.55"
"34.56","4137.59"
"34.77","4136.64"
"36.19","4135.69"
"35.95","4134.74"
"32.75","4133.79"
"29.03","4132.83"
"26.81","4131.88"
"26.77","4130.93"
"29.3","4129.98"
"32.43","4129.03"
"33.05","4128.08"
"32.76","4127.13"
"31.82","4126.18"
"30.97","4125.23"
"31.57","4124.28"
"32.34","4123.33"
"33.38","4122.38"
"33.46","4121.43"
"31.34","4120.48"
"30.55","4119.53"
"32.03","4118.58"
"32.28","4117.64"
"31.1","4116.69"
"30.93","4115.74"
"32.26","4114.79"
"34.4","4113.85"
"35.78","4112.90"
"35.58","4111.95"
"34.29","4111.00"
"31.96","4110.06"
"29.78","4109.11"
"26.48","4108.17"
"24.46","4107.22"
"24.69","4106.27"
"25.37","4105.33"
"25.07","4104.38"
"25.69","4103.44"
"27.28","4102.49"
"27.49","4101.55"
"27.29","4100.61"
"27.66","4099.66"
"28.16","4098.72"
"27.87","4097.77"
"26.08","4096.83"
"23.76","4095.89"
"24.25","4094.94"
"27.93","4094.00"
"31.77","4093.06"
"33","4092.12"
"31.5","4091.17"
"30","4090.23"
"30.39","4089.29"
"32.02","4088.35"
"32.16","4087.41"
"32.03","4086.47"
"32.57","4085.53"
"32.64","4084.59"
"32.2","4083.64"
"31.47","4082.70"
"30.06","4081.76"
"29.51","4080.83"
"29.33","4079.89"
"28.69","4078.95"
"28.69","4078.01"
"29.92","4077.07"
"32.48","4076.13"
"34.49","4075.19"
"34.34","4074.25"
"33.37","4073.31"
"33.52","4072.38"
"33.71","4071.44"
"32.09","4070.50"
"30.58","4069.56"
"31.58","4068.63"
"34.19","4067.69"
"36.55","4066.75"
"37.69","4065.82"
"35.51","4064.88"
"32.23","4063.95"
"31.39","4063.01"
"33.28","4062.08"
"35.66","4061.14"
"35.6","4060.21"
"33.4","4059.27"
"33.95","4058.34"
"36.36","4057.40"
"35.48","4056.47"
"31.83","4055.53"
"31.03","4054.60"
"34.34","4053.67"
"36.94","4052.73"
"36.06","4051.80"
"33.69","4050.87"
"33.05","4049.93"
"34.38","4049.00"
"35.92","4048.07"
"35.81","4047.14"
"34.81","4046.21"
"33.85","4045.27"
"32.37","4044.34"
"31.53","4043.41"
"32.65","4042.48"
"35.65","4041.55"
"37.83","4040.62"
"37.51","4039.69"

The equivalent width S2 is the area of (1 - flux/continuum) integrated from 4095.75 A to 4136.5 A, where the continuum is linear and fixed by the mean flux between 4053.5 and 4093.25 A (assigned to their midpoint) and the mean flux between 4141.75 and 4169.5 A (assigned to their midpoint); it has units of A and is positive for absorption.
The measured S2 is 2.7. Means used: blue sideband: 32.6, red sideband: 32.2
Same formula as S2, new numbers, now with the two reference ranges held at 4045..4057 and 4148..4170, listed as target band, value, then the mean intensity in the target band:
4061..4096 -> 2.3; 31.8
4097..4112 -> 2.6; 27.8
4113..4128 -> 0.5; 32.2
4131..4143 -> 0.2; 32.4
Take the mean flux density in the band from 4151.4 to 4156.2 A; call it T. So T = 30.4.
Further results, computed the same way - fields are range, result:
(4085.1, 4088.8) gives 32.2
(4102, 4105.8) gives 25.9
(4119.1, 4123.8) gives 32.2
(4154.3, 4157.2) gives 34.1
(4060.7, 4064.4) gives 33.1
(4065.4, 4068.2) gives 36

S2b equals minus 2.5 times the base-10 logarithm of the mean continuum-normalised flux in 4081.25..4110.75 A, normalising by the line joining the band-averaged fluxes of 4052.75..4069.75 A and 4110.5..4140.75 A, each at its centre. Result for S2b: 0.15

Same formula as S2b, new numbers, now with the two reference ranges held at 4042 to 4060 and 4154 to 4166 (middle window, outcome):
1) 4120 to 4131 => 0.07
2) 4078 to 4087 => 0.11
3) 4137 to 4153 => 0.08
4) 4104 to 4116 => 0.13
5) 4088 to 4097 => 0.17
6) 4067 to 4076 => 0.03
